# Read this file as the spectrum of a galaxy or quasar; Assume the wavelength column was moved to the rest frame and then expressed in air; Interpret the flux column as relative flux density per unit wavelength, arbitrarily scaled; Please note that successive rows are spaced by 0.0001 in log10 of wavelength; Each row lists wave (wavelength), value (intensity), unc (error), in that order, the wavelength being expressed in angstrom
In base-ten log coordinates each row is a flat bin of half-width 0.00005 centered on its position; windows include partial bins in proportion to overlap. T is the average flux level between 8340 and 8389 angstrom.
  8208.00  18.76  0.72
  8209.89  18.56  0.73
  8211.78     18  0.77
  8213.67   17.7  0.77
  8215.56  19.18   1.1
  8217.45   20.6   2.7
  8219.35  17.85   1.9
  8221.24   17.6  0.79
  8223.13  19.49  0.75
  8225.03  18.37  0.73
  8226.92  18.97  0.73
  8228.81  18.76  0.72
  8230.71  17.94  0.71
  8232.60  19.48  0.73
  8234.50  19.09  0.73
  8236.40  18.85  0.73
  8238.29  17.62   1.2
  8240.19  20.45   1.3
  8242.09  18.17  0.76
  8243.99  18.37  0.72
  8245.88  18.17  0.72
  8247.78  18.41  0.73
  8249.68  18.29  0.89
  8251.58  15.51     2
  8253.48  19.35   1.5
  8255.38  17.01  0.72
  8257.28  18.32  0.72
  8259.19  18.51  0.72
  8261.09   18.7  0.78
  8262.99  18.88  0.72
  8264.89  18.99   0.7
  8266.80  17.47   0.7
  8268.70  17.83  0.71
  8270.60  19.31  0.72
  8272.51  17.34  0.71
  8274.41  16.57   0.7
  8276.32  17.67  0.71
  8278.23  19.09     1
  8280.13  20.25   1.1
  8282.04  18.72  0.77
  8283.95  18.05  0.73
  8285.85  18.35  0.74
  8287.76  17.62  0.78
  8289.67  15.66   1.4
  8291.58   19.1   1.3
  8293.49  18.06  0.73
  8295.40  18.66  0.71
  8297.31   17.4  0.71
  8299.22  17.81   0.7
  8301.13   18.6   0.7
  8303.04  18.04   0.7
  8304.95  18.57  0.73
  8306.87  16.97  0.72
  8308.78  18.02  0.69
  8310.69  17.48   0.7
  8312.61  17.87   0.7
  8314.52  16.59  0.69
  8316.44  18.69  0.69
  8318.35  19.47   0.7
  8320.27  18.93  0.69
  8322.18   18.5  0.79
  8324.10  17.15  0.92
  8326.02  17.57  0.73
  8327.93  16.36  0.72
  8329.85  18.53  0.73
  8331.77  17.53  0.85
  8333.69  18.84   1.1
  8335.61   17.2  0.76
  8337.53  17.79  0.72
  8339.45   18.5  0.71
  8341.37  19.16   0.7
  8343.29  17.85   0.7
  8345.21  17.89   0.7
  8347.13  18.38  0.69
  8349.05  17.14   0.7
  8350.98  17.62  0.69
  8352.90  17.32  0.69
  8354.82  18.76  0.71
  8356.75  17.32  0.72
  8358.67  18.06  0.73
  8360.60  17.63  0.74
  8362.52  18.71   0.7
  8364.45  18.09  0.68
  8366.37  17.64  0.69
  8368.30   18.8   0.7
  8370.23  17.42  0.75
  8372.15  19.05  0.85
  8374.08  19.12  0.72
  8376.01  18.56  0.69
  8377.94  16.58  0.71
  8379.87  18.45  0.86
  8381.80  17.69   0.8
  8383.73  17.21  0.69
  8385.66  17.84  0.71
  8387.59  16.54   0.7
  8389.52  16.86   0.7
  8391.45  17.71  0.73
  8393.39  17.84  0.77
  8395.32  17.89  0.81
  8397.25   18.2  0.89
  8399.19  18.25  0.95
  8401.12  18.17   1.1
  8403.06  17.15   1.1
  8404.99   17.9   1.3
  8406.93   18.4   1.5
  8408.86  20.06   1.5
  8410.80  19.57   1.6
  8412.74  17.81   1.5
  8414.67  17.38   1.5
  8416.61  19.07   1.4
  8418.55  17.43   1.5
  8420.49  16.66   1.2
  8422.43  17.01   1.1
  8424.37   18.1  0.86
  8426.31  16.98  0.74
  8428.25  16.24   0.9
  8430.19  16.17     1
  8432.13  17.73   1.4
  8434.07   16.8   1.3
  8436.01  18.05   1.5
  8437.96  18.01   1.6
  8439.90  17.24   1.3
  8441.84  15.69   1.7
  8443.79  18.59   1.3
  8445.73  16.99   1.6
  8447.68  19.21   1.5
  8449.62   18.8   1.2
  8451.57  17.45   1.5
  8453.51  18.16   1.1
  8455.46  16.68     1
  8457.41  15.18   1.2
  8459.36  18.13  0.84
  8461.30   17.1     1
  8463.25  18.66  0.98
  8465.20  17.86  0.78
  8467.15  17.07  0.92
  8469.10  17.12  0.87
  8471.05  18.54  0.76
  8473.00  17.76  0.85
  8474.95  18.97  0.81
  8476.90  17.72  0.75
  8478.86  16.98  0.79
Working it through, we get 17.9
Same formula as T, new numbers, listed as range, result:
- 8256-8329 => 18.1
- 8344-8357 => 17.8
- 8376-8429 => 17.8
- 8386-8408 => 17.7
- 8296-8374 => 18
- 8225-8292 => 18.3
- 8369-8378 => 18.3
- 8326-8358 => 17.9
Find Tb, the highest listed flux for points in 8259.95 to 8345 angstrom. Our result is 20.25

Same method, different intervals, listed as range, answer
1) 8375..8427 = 20.06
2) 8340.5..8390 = 19.16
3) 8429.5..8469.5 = 19.21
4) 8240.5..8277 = 19.35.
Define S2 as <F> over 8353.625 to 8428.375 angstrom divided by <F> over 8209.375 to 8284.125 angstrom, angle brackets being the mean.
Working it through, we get 0.97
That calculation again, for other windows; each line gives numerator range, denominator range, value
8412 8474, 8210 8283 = 0.95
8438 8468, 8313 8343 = 0.97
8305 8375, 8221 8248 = 0.96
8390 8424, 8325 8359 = 1.01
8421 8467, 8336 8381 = 0.96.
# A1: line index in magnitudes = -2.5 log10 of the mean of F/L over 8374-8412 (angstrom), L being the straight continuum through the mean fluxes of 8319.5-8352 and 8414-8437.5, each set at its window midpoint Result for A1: -0.027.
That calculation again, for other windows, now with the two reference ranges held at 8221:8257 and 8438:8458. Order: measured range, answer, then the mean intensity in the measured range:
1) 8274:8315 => 0.011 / 18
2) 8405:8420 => -0.048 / 18.4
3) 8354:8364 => -0.012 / 18.1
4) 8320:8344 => 0.002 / 18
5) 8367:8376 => -0.044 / 18.6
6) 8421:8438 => 0.024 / 17.2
